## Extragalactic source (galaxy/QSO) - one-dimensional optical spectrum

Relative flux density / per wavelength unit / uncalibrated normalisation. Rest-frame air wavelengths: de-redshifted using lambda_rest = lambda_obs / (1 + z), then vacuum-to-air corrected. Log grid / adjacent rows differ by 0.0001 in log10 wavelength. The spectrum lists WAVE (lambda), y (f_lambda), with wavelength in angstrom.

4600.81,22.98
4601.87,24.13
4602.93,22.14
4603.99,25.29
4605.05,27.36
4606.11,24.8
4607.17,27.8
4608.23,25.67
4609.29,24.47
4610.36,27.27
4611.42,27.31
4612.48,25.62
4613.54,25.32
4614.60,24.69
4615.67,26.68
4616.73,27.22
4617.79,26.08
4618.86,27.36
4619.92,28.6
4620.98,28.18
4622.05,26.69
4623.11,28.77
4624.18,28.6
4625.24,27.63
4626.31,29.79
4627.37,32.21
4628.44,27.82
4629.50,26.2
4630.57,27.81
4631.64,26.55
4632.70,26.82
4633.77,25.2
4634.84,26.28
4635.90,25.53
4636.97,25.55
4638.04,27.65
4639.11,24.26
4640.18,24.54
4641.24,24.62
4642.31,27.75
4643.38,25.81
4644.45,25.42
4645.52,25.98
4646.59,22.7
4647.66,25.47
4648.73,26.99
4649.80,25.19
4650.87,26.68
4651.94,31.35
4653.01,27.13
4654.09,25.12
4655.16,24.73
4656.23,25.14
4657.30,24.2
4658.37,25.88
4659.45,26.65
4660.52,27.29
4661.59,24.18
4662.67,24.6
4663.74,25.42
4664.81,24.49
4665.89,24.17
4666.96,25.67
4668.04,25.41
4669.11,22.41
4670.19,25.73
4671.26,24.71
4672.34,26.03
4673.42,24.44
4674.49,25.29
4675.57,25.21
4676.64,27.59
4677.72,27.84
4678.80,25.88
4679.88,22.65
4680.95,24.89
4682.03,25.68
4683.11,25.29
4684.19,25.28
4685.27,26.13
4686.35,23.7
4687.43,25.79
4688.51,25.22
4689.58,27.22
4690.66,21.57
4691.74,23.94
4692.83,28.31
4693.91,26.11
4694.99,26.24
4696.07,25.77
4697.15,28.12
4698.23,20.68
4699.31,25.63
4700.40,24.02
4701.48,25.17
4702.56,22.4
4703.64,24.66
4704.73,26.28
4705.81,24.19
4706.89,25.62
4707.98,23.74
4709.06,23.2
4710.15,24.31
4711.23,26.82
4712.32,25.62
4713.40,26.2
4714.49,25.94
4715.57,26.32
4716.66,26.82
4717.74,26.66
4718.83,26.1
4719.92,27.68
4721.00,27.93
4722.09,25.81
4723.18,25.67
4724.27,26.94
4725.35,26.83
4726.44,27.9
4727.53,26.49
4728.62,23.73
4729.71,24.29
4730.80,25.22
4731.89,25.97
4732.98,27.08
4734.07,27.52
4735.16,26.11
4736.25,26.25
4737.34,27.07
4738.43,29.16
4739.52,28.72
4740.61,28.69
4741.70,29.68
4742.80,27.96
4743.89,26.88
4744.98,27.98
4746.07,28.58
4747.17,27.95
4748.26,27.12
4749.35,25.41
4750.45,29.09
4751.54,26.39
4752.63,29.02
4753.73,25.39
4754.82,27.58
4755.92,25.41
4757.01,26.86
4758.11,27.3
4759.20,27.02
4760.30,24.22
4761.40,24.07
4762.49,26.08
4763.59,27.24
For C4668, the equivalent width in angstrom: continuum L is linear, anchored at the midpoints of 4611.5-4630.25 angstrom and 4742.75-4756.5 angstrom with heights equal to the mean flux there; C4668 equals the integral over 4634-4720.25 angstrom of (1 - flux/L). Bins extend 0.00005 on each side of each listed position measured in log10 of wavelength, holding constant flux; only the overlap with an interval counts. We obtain 6.1 angstrom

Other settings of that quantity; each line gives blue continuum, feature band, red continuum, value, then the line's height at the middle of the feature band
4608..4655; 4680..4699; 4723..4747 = 1.2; 26.9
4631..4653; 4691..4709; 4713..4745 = 1.1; 26.6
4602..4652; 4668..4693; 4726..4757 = 1.5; 26.8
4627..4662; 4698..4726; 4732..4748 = 1.9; 27.3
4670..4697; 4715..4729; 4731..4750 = 0.2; 26.9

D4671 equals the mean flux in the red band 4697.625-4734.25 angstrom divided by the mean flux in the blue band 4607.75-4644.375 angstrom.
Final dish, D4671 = 0.95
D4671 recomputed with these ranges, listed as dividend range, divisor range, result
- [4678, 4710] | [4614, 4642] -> 0.93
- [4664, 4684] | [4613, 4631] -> 0.91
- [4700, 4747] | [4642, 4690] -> 1.03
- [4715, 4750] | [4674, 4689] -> 1.06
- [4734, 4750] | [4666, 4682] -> 1.10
